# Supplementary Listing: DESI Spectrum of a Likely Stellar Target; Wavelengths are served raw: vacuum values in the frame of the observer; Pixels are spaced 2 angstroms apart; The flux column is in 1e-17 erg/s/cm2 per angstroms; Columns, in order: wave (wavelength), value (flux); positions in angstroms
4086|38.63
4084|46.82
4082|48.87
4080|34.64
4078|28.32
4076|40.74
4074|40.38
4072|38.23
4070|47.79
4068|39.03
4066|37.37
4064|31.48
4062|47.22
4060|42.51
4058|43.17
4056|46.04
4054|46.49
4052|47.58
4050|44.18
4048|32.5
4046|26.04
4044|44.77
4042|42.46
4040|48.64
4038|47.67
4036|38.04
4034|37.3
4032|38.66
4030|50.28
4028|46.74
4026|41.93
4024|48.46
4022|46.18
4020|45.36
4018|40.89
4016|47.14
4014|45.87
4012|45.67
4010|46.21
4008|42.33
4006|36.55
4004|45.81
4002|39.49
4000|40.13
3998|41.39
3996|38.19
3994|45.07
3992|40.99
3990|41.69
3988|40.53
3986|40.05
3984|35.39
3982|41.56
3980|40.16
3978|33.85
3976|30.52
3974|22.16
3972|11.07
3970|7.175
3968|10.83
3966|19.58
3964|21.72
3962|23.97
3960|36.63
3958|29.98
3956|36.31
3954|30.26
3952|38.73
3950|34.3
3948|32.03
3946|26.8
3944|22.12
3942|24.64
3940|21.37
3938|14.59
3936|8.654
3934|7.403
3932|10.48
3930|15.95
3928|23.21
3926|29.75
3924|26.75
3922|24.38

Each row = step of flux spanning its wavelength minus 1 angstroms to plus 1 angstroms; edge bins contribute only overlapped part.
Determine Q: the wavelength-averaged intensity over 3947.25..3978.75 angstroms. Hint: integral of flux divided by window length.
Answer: 26.1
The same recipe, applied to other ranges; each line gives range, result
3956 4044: 37.6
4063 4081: 37.6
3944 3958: 32.1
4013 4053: 43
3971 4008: 37.1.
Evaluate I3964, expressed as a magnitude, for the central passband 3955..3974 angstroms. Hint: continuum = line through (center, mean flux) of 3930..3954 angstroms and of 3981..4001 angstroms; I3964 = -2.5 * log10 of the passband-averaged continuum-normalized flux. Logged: 0.32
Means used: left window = 22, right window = 40.5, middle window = 21.9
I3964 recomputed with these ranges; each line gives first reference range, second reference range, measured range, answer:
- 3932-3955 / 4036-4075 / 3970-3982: 0.07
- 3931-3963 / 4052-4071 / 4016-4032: -0.23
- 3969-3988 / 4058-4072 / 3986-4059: -0.21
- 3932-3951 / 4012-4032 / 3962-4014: 0.04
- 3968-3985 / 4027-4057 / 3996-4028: -0.23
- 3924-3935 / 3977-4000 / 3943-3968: -0.05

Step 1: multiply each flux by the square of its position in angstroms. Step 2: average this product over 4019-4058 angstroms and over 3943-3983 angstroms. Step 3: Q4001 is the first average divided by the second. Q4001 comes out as 1.63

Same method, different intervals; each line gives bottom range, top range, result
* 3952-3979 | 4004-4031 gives 1.87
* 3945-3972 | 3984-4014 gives 1.62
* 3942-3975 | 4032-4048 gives 1.66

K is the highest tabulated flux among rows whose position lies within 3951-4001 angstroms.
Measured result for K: 45.07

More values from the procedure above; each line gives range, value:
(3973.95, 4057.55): 50.28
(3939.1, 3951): 34.3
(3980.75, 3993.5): 41.69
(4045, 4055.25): 47.58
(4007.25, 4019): 47.14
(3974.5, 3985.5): 41.56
